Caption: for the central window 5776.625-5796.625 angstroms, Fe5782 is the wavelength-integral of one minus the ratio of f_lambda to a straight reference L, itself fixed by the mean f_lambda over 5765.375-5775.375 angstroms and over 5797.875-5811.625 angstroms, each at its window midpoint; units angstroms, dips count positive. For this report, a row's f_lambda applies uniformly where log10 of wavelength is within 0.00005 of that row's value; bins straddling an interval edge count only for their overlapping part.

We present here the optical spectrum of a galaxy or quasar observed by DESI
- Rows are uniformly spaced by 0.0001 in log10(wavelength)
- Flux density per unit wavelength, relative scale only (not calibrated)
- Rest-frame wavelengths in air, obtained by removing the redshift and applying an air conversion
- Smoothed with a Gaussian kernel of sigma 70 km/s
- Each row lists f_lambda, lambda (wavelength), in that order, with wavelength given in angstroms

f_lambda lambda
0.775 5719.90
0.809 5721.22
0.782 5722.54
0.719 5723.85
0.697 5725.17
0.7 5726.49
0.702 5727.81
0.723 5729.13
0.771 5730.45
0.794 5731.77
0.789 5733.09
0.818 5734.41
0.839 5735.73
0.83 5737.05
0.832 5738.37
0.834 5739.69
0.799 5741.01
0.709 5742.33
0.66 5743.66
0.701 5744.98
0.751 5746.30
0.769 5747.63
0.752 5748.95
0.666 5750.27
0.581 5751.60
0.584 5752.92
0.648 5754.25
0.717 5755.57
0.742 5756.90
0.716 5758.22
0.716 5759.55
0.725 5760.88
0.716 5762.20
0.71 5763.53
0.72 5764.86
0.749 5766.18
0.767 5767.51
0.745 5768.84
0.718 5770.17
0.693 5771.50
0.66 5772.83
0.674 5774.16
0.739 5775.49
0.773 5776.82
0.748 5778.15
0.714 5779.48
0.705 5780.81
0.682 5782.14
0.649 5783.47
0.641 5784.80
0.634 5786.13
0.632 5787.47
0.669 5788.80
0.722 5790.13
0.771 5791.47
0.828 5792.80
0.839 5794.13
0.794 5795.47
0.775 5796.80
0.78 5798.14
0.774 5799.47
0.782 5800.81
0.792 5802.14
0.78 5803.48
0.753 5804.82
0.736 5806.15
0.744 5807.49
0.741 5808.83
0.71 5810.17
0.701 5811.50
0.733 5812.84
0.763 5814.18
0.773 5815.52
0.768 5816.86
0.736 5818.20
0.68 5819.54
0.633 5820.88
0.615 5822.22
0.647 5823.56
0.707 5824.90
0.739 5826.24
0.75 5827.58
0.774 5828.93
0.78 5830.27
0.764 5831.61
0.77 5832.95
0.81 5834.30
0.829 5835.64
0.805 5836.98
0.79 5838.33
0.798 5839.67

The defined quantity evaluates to 0.4 angstroms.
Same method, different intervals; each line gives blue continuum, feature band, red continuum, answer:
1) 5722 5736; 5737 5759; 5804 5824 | 0.79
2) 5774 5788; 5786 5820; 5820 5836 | -1.83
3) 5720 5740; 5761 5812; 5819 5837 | 1.40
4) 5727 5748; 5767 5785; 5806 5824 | 0.79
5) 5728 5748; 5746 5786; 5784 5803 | 2.87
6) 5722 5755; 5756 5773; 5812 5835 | 0.30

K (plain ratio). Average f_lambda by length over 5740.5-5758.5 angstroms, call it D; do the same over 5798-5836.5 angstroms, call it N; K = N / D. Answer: 1.1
